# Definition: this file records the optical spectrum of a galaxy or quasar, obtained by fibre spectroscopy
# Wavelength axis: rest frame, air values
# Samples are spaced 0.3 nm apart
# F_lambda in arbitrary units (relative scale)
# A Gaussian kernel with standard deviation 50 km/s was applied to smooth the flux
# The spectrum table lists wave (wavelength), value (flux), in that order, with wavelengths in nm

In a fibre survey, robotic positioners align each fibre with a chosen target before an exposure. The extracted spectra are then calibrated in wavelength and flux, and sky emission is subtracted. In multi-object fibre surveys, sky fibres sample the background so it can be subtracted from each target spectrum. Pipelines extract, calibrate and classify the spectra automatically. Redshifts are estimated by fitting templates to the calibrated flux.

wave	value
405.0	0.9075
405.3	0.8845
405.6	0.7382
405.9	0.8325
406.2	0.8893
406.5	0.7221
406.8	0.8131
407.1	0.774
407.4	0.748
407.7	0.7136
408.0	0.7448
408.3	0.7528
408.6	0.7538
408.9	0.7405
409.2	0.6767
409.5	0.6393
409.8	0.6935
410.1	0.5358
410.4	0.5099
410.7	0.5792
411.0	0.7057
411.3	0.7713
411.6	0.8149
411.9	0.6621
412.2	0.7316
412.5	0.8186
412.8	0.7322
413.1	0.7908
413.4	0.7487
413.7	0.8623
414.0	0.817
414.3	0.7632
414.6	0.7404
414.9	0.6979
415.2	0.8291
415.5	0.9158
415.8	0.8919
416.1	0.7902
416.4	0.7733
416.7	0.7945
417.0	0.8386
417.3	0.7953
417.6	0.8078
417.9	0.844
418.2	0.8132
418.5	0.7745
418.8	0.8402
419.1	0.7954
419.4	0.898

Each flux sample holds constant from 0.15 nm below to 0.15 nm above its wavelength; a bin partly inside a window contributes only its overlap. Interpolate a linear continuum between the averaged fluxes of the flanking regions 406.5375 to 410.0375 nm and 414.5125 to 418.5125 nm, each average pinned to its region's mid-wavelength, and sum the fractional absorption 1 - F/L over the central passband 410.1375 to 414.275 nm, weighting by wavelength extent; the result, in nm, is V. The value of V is 0.20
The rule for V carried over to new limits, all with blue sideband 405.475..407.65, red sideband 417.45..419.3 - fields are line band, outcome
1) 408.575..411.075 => 0.479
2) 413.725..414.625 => 0.015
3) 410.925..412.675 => 0.101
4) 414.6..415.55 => 0.017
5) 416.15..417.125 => 0.013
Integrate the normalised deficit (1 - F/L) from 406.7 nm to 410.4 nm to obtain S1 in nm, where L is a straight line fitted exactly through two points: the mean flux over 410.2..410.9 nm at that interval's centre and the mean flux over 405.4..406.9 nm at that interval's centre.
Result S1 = -0.21 nm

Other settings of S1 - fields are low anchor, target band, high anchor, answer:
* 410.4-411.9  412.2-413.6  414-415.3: -0.09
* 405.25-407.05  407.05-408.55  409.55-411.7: 0.01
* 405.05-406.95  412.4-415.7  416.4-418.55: 0.07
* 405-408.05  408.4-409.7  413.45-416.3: 0.15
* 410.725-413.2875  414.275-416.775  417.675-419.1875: -0.06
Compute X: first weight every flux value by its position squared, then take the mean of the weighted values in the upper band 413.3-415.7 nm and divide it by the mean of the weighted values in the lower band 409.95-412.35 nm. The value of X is 1.22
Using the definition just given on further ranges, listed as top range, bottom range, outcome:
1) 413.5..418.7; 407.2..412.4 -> 1.20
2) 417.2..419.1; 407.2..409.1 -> 1.15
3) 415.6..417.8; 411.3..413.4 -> 1.10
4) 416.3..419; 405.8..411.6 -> 1.18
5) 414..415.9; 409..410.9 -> 1.35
